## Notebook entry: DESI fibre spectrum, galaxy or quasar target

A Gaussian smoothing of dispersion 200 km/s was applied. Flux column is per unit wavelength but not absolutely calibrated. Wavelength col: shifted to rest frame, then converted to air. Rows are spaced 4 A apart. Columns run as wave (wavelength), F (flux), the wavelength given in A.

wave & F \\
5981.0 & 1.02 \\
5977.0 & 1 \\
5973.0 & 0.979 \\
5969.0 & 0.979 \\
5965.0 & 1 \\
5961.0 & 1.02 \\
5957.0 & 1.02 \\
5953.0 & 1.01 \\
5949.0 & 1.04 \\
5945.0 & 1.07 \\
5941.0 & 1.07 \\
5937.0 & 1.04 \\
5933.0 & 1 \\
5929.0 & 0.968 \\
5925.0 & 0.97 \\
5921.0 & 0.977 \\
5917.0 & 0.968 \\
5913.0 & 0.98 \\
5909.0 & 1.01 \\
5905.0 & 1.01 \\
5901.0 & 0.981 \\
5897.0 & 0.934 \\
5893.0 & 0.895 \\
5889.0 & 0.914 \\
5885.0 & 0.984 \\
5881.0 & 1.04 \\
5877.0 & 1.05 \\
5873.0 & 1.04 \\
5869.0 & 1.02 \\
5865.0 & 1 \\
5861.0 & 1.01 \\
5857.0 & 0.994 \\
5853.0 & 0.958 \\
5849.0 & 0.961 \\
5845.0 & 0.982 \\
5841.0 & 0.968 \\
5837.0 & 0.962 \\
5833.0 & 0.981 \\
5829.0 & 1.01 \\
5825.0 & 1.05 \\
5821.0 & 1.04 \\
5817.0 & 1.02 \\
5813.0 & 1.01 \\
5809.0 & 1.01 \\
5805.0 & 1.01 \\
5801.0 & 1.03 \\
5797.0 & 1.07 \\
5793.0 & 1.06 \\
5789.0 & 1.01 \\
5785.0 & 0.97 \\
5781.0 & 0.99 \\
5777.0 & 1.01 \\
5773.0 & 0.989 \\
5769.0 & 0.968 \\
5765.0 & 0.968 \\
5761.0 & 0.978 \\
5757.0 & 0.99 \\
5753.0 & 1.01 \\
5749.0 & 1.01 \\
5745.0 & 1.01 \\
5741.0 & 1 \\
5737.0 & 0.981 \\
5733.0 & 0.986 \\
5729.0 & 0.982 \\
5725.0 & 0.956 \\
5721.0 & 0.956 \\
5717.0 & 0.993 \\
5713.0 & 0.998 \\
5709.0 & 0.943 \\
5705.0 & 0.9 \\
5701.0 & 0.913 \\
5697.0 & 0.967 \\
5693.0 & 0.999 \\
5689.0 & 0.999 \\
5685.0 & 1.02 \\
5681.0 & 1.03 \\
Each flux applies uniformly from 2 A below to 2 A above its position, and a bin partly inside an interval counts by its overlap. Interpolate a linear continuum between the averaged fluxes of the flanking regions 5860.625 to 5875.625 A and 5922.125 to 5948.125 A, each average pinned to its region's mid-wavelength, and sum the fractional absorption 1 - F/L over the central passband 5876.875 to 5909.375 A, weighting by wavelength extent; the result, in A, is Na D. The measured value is 1.4 A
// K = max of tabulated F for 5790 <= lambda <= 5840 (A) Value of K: 1.07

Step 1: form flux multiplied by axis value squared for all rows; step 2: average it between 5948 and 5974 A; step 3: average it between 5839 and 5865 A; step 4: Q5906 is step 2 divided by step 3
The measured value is 1.07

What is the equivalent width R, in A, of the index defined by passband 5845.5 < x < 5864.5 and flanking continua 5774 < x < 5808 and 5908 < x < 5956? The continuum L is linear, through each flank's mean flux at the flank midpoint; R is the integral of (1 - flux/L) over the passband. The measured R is 0.6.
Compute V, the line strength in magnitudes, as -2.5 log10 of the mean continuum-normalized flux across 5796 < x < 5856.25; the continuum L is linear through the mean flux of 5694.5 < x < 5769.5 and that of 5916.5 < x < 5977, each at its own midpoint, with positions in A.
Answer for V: -0.01 mag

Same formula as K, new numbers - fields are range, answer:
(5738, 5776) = 1.01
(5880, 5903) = 1.04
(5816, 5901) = 1.05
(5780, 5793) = 1.06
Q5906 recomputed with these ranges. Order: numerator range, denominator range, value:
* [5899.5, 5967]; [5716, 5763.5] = 1.09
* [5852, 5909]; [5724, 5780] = 1.05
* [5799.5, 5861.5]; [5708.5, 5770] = 1.05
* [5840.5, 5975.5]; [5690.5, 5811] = 1.06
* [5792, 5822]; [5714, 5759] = 1.07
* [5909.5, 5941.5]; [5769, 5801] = 1.03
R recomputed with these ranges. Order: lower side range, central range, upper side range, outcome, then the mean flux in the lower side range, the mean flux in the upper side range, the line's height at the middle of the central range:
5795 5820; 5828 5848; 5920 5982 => 0.9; 1.03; 1.01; 1.02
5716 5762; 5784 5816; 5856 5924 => -1.1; 0.988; 0.988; 0.988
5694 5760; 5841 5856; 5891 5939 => 0.1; 0.975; 0.978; 0.977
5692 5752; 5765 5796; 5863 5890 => -0.4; 0.973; 1.01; 0.987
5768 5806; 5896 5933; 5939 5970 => 1.6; 1.01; 1.03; 1.02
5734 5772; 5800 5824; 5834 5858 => -1.1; 0.99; 0.97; 0.978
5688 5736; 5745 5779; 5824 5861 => -0.7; 0.966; 0.985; 0.973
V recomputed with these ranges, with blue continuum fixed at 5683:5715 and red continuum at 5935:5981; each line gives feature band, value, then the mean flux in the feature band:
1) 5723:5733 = 0.001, 0.972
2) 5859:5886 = -0.020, 1.02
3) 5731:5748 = -0.021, 0.995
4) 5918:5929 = 0.046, 0.972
